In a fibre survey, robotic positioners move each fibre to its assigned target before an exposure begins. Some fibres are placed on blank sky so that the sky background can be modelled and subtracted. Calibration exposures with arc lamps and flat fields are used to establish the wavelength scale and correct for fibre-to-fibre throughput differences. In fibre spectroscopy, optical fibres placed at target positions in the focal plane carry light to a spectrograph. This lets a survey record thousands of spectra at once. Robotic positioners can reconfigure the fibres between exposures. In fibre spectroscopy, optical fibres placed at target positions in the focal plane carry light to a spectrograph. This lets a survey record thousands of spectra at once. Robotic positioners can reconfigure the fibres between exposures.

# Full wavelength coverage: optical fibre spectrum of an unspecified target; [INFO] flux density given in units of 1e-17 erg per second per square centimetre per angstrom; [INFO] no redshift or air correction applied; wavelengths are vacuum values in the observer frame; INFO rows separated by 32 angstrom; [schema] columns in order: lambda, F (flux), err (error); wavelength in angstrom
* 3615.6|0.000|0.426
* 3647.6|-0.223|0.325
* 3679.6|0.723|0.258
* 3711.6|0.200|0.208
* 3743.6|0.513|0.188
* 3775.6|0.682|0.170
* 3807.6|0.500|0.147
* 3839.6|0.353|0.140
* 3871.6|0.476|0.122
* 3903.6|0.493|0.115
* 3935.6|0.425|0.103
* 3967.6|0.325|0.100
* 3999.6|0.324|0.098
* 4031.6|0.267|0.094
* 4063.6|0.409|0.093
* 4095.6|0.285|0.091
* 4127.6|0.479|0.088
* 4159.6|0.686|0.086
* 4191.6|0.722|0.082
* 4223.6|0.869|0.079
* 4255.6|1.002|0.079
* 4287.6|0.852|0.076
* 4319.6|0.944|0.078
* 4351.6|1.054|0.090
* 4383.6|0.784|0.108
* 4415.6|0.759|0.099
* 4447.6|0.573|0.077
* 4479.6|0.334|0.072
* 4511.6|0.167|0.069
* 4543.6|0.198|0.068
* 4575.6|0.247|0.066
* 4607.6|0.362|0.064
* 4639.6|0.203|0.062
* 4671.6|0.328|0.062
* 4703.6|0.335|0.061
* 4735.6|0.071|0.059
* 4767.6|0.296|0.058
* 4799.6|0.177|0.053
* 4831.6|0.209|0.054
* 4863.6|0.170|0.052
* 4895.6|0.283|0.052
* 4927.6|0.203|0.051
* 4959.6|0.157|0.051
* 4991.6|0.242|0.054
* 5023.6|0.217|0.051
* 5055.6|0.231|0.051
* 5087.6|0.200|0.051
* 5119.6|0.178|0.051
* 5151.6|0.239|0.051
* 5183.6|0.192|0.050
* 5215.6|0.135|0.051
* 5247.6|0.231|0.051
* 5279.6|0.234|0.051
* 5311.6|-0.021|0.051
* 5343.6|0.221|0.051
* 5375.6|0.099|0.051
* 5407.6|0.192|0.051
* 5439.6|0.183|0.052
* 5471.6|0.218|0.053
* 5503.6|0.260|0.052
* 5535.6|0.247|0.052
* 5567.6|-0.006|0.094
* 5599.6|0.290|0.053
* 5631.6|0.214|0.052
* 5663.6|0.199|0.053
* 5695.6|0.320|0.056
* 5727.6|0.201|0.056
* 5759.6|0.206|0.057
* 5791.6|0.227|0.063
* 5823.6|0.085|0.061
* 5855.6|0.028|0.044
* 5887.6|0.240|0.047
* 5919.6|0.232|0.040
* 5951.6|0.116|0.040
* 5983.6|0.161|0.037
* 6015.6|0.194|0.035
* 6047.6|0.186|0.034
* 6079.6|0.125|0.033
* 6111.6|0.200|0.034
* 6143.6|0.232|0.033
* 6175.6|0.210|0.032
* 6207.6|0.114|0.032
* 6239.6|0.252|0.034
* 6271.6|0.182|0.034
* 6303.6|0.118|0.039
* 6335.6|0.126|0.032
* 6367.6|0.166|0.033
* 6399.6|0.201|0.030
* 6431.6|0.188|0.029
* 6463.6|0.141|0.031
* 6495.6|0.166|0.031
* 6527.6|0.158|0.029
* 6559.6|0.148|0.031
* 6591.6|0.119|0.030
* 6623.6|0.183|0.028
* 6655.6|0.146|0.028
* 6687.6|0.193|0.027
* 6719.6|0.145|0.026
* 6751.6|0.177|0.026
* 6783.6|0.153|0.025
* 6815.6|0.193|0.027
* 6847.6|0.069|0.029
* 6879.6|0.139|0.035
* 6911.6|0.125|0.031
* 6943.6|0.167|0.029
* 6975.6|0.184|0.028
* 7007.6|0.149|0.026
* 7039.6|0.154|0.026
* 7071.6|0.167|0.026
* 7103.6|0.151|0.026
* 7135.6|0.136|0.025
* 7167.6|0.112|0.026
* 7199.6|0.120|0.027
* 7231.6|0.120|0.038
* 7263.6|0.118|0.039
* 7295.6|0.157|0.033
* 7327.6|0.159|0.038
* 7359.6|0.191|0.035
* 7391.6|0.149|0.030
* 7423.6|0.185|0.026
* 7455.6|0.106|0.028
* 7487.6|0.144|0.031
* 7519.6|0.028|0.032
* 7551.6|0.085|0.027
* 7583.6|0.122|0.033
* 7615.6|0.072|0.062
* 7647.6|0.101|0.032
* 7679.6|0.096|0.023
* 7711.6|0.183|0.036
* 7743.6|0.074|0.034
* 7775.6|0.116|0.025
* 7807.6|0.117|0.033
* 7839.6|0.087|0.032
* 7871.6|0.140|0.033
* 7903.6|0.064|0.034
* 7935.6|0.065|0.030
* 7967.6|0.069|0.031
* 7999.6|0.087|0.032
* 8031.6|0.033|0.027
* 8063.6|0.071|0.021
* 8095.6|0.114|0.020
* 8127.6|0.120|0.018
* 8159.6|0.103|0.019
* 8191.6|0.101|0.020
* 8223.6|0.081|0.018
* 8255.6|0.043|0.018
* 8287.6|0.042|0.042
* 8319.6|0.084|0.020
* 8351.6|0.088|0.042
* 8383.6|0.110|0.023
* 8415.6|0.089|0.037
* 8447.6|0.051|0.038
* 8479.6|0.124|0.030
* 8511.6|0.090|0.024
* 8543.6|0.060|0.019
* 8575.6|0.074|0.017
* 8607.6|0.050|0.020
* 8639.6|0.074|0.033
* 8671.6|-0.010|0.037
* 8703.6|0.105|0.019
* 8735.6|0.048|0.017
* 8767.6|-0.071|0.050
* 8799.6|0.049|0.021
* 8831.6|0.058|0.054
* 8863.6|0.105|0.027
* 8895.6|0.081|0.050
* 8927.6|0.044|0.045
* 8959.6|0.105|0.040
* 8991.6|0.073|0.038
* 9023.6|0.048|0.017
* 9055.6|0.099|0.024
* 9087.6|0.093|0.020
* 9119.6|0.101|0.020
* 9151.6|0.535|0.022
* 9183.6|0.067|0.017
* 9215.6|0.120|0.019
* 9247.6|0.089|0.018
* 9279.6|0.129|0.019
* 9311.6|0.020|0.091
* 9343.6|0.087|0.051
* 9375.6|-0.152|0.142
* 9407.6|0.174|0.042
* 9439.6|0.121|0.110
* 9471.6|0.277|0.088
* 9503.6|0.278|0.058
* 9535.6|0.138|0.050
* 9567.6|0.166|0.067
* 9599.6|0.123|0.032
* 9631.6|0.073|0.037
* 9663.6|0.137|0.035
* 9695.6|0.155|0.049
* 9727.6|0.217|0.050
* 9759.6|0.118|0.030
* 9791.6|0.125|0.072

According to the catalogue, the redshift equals 1.452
